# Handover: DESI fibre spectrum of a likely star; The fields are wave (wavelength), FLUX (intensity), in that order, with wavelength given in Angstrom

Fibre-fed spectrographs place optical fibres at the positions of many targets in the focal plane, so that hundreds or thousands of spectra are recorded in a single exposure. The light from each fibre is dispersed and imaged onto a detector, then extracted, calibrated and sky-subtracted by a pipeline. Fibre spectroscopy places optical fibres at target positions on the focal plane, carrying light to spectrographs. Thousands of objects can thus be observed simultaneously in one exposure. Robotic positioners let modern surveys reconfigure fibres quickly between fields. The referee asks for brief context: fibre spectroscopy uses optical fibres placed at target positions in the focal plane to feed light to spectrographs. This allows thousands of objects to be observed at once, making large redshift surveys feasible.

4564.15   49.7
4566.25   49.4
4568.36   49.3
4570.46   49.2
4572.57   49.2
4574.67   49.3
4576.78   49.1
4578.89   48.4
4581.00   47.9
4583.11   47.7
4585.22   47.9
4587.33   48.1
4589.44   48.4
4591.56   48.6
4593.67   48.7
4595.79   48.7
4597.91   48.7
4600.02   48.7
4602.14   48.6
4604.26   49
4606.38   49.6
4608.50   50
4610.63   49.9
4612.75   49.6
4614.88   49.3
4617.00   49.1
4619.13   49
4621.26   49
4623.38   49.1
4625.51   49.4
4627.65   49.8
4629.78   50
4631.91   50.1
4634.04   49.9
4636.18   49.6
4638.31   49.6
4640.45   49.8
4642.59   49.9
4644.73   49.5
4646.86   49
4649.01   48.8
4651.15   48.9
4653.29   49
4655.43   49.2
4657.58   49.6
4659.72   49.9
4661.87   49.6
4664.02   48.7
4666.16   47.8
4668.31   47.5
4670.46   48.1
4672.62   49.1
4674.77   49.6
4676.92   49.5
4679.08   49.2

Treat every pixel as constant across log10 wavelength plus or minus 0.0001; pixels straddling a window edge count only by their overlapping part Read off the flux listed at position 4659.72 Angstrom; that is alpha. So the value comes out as 49.9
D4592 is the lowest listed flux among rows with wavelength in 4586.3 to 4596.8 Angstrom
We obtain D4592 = 48.1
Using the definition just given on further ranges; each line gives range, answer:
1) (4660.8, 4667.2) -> 47.8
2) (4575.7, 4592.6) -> 47.7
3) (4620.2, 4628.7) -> 49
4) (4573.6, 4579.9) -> 48.4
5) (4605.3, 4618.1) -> 49.1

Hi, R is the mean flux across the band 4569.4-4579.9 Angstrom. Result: 49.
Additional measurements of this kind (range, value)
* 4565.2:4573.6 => 49.2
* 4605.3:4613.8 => 49.8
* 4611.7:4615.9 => 49.4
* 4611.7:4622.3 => 49.2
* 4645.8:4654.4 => 48.9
